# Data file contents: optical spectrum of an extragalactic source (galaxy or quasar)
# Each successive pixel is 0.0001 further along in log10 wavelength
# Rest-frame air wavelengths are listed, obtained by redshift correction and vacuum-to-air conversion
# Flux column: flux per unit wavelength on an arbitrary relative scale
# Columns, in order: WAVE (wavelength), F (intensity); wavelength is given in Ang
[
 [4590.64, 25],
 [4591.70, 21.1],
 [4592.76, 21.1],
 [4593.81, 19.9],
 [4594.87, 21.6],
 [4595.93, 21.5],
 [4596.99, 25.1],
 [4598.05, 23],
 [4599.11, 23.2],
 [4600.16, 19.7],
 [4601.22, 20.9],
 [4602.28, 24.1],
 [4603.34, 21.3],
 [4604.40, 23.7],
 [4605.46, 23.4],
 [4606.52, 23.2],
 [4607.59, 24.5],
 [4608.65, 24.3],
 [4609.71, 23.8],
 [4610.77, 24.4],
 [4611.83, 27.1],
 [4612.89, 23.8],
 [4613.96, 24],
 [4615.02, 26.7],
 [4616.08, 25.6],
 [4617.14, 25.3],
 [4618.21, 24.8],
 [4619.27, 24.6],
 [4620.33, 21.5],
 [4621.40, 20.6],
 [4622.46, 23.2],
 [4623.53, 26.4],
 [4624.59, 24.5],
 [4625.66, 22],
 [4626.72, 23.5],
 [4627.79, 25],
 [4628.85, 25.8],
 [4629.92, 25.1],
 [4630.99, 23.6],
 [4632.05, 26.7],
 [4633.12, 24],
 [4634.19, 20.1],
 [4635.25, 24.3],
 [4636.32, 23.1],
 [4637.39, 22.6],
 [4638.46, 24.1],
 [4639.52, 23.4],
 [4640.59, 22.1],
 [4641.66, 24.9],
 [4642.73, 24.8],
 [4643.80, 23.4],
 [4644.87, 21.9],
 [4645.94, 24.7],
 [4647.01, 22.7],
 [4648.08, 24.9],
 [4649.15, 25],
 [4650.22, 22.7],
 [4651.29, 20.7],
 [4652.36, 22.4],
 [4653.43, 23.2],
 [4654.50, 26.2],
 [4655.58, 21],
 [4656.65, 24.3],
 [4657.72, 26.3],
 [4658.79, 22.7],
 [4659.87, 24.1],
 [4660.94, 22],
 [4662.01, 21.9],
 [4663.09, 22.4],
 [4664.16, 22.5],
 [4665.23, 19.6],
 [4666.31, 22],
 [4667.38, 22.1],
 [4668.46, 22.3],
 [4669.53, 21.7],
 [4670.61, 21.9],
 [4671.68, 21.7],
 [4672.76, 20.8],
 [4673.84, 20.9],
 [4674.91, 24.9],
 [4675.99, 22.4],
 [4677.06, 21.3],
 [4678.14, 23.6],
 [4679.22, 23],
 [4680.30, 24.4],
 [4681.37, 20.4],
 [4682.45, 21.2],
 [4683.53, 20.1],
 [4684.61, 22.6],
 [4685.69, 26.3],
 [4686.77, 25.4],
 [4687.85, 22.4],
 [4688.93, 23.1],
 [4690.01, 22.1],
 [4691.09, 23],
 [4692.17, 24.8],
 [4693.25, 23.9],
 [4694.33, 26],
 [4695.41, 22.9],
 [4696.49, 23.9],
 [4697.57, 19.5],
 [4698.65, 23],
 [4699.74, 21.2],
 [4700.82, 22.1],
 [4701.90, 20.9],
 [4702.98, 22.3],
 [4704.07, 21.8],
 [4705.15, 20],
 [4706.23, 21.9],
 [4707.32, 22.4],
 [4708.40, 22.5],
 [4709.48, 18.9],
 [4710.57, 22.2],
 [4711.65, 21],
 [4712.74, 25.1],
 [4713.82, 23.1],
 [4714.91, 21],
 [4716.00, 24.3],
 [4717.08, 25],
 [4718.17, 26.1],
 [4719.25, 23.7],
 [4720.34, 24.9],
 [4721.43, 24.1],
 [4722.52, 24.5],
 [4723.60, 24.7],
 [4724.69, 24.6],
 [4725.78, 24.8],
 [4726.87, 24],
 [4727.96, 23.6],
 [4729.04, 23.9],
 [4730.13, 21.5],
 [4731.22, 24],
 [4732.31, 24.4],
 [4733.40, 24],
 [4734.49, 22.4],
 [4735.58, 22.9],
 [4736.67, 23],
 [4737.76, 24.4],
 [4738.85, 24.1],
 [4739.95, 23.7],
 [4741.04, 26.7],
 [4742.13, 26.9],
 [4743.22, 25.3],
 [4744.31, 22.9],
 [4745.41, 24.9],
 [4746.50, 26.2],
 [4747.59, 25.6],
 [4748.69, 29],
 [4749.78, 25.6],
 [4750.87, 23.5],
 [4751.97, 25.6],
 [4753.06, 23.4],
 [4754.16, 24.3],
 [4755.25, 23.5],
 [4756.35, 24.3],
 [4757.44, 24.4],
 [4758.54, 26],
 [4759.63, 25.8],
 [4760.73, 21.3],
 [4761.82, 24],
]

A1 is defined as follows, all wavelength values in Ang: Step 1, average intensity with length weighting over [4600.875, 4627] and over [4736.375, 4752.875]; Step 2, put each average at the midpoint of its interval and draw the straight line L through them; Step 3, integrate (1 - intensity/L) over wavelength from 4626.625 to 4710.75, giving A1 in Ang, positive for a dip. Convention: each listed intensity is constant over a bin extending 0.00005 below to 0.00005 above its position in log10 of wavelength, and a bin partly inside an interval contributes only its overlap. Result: 5.33 Ang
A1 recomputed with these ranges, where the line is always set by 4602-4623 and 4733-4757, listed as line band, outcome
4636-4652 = 0.5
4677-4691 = 0.9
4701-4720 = 1.5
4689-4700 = 0.6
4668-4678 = 0.9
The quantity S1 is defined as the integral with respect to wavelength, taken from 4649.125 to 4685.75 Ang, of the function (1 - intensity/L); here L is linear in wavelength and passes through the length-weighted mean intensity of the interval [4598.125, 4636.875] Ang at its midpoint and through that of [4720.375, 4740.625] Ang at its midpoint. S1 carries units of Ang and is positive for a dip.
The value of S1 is 2.0 Ang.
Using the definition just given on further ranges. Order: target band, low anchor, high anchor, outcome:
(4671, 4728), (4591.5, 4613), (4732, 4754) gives 2.96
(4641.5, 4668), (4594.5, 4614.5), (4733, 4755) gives 0.78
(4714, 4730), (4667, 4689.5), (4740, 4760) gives 0.00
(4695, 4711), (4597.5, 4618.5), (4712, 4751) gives 1.70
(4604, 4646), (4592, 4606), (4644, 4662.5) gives -2.35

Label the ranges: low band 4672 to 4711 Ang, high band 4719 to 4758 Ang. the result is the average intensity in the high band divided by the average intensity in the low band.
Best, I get 1.09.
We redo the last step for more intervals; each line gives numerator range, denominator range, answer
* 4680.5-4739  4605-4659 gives 0.97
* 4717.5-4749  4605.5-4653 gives 1.02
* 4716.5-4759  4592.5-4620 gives 1.04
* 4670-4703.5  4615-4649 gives 0.95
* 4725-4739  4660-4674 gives 1.09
